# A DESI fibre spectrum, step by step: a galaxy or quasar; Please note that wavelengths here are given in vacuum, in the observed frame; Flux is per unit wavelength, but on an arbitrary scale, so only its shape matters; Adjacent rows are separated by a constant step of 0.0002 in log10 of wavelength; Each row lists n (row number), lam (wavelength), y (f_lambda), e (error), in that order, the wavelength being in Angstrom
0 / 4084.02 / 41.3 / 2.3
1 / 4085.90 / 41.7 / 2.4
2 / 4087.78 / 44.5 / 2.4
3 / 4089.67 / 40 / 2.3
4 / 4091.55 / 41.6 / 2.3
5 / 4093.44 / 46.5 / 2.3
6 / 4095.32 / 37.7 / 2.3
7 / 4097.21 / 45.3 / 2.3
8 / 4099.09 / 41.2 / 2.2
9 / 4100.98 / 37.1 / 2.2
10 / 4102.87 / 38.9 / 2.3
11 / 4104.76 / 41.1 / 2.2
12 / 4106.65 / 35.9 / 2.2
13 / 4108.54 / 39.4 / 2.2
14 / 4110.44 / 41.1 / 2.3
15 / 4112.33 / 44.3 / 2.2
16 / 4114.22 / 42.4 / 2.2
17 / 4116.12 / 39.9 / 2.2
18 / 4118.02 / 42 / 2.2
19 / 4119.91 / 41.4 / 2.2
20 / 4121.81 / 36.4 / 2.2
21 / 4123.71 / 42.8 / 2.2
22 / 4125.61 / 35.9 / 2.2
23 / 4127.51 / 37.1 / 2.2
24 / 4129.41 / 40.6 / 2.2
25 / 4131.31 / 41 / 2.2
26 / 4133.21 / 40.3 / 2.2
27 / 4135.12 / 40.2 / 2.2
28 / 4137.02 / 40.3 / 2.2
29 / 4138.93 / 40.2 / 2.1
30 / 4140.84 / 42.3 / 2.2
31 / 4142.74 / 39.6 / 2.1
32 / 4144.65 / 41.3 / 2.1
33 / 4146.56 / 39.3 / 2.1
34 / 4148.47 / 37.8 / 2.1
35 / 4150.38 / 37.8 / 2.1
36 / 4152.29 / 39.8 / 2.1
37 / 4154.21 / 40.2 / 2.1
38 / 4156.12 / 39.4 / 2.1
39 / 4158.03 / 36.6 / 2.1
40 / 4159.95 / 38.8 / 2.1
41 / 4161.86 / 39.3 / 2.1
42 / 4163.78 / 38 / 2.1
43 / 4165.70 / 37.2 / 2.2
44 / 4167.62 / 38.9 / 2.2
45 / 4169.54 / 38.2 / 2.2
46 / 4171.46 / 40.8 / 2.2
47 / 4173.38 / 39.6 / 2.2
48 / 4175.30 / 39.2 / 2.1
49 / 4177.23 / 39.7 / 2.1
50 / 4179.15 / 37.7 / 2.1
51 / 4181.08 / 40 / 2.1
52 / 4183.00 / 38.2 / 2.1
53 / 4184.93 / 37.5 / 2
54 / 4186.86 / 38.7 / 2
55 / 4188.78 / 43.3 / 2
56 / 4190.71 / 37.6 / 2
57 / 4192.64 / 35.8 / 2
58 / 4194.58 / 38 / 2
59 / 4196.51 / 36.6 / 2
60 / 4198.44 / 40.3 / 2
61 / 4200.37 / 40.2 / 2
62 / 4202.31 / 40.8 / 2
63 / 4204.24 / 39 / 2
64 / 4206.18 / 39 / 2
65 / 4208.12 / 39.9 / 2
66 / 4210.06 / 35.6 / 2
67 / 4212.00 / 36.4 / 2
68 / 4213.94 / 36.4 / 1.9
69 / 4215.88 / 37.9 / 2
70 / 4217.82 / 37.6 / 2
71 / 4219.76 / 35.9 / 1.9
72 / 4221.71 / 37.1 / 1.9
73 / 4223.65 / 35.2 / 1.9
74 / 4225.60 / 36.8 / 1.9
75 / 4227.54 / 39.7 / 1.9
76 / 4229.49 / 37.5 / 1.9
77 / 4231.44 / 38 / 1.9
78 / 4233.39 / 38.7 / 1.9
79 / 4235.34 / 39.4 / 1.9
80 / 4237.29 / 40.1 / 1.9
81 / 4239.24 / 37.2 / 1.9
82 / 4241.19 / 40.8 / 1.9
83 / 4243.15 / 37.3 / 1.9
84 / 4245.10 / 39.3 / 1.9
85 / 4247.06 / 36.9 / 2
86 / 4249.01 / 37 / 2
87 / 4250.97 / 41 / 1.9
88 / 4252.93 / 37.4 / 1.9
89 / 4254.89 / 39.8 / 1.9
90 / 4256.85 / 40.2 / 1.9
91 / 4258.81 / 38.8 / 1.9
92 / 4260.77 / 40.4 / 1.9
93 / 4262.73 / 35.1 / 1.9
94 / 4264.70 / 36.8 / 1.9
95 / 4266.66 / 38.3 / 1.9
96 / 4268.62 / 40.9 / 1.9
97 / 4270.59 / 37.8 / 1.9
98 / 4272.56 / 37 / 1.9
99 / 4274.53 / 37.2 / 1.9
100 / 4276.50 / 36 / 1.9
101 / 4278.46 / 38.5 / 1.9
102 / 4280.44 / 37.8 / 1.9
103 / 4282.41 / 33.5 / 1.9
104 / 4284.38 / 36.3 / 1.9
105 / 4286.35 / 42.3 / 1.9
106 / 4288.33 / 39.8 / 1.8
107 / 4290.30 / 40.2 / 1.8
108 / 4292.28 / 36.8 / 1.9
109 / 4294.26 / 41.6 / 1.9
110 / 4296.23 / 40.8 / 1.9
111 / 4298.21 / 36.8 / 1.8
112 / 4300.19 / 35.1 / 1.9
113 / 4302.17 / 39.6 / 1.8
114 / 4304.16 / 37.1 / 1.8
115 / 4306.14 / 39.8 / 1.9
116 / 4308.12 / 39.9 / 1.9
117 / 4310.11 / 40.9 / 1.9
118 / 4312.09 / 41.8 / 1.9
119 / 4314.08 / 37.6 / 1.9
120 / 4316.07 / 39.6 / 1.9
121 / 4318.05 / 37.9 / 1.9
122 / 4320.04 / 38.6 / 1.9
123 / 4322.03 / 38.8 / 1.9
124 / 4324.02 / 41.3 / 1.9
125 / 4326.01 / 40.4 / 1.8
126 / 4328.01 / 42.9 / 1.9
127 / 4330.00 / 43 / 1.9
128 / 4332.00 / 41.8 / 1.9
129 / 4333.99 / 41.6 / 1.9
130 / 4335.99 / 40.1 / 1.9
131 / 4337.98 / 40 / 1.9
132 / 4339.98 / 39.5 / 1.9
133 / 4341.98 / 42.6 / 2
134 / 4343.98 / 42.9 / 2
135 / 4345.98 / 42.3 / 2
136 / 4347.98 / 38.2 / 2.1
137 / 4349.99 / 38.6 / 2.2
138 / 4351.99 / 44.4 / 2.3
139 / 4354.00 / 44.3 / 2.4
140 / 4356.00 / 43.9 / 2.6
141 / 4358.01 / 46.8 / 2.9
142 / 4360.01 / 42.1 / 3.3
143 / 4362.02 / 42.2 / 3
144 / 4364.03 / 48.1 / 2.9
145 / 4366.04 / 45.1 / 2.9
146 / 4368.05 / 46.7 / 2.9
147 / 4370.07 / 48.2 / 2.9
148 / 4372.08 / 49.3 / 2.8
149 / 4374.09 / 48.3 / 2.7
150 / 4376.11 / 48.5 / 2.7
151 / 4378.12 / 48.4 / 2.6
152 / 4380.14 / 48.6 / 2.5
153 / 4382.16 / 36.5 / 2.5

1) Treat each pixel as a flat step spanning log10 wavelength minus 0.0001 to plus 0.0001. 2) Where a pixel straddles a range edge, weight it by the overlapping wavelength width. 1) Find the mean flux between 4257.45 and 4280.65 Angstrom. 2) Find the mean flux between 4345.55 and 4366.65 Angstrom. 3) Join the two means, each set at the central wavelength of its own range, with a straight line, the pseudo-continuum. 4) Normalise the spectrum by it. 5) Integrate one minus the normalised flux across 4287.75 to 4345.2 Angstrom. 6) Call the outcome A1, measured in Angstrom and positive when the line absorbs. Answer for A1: 1.2 Angstrom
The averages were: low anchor 37.9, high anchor 43.3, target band 40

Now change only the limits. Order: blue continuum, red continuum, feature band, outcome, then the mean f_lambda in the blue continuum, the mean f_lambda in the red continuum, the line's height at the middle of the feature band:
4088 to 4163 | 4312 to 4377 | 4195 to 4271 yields 5.6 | 40.1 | 42.7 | 41.4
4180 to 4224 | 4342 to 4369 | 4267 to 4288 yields 1.5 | 38.2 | 43.5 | 40.8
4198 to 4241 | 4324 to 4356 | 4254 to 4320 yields 2.5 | 38.1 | 41.6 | 40.1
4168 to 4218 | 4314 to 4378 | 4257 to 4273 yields 0.9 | 38.6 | 42.8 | 40.6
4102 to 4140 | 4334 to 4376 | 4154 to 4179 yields 1.2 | 40.1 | 43.7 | 40.8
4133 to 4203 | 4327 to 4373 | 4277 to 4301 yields 2.1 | 39.2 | 43.2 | 41.9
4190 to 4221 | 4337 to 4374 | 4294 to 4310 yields 1.1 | 37.9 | 43.7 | 41.7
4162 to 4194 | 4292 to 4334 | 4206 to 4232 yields 1.2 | 38.8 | 39.7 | 39.1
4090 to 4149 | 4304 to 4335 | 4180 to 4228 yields 2.6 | 40.4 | 40.3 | 40.3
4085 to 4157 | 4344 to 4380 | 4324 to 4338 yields 0.9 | 40.4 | 45.1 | 44.5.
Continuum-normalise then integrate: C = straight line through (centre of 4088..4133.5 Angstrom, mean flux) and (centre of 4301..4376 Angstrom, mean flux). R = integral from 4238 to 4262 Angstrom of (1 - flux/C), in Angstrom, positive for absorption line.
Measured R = 1.5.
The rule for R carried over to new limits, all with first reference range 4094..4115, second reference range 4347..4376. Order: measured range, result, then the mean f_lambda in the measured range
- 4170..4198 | 2.05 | 38.8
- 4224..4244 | 1.99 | 38.4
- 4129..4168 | 1.69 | 39.5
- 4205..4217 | 1.35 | 37.5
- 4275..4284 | 1.45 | 36.5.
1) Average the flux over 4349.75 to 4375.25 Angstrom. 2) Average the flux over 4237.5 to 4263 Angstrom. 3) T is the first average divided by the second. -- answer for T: 1.2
